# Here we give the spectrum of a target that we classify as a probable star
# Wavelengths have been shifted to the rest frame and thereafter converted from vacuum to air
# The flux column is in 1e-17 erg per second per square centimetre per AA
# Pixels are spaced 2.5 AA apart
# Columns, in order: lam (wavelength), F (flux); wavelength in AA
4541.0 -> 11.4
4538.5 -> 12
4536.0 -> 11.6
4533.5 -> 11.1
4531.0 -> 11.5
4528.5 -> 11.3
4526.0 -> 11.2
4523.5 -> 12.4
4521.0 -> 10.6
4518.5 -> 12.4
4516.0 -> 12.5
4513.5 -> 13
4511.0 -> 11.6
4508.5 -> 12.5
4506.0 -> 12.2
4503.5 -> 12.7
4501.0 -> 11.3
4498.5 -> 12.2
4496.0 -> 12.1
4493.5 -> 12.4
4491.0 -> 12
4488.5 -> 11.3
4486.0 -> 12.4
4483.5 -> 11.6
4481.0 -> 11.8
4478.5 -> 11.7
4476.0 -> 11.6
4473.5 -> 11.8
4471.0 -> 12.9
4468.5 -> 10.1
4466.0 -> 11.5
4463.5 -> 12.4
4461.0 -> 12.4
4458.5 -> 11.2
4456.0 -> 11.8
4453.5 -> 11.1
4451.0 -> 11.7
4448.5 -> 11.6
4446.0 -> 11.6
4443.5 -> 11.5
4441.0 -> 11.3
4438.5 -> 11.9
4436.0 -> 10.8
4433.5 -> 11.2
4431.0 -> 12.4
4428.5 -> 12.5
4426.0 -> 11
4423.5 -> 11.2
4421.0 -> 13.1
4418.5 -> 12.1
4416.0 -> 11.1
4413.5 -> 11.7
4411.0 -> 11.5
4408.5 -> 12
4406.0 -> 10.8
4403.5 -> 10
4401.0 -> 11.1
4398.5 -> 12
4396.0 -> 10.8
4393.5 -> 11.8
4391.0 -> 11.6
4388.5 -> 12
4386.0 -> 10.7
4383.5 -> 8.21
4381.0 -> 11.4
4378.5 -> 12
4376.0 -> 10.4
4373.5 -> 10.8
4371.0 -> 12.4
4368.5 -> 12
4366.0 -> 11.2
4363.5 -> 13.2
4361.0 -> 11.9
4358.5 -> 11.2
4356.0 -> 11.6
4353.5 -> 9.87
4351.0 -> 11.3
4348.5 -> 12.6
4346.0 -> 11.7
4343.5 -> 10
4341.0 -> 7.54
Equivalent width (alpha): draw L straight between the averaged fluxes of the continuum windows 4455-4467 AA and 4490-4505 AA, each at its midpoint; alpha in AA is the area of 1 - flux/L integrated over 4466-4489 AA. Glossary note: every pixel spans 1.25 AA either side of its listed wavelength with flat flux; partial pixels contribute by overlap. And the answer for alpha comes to 0.6 AA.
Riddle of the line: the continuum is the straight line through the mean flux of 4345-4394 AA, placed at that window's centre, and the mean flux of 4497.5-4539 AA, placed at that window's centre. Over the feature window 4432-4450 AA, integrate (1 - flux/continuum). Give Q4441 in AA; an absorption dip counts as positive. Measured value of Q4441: 0.3 AA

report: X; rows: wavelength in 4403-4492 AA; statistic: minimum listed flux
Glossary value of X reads 10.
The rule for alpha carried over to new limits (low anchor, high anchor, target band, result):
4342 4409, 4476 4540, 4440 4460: 0.21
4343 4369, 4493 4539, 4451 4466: 0.04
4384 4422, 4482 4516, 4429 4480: 0.64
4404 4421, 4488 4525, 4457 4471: 0.25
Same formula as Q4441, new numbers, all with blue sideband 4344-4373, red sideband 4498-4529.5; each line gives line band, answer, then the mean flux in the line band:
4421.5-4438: 0.29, 11.6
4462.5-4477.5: 0.24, 11.7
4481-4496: 0.00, 11.9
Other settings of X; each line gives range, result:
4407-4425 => 11.1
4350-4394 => 8.21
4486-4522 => 10.6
